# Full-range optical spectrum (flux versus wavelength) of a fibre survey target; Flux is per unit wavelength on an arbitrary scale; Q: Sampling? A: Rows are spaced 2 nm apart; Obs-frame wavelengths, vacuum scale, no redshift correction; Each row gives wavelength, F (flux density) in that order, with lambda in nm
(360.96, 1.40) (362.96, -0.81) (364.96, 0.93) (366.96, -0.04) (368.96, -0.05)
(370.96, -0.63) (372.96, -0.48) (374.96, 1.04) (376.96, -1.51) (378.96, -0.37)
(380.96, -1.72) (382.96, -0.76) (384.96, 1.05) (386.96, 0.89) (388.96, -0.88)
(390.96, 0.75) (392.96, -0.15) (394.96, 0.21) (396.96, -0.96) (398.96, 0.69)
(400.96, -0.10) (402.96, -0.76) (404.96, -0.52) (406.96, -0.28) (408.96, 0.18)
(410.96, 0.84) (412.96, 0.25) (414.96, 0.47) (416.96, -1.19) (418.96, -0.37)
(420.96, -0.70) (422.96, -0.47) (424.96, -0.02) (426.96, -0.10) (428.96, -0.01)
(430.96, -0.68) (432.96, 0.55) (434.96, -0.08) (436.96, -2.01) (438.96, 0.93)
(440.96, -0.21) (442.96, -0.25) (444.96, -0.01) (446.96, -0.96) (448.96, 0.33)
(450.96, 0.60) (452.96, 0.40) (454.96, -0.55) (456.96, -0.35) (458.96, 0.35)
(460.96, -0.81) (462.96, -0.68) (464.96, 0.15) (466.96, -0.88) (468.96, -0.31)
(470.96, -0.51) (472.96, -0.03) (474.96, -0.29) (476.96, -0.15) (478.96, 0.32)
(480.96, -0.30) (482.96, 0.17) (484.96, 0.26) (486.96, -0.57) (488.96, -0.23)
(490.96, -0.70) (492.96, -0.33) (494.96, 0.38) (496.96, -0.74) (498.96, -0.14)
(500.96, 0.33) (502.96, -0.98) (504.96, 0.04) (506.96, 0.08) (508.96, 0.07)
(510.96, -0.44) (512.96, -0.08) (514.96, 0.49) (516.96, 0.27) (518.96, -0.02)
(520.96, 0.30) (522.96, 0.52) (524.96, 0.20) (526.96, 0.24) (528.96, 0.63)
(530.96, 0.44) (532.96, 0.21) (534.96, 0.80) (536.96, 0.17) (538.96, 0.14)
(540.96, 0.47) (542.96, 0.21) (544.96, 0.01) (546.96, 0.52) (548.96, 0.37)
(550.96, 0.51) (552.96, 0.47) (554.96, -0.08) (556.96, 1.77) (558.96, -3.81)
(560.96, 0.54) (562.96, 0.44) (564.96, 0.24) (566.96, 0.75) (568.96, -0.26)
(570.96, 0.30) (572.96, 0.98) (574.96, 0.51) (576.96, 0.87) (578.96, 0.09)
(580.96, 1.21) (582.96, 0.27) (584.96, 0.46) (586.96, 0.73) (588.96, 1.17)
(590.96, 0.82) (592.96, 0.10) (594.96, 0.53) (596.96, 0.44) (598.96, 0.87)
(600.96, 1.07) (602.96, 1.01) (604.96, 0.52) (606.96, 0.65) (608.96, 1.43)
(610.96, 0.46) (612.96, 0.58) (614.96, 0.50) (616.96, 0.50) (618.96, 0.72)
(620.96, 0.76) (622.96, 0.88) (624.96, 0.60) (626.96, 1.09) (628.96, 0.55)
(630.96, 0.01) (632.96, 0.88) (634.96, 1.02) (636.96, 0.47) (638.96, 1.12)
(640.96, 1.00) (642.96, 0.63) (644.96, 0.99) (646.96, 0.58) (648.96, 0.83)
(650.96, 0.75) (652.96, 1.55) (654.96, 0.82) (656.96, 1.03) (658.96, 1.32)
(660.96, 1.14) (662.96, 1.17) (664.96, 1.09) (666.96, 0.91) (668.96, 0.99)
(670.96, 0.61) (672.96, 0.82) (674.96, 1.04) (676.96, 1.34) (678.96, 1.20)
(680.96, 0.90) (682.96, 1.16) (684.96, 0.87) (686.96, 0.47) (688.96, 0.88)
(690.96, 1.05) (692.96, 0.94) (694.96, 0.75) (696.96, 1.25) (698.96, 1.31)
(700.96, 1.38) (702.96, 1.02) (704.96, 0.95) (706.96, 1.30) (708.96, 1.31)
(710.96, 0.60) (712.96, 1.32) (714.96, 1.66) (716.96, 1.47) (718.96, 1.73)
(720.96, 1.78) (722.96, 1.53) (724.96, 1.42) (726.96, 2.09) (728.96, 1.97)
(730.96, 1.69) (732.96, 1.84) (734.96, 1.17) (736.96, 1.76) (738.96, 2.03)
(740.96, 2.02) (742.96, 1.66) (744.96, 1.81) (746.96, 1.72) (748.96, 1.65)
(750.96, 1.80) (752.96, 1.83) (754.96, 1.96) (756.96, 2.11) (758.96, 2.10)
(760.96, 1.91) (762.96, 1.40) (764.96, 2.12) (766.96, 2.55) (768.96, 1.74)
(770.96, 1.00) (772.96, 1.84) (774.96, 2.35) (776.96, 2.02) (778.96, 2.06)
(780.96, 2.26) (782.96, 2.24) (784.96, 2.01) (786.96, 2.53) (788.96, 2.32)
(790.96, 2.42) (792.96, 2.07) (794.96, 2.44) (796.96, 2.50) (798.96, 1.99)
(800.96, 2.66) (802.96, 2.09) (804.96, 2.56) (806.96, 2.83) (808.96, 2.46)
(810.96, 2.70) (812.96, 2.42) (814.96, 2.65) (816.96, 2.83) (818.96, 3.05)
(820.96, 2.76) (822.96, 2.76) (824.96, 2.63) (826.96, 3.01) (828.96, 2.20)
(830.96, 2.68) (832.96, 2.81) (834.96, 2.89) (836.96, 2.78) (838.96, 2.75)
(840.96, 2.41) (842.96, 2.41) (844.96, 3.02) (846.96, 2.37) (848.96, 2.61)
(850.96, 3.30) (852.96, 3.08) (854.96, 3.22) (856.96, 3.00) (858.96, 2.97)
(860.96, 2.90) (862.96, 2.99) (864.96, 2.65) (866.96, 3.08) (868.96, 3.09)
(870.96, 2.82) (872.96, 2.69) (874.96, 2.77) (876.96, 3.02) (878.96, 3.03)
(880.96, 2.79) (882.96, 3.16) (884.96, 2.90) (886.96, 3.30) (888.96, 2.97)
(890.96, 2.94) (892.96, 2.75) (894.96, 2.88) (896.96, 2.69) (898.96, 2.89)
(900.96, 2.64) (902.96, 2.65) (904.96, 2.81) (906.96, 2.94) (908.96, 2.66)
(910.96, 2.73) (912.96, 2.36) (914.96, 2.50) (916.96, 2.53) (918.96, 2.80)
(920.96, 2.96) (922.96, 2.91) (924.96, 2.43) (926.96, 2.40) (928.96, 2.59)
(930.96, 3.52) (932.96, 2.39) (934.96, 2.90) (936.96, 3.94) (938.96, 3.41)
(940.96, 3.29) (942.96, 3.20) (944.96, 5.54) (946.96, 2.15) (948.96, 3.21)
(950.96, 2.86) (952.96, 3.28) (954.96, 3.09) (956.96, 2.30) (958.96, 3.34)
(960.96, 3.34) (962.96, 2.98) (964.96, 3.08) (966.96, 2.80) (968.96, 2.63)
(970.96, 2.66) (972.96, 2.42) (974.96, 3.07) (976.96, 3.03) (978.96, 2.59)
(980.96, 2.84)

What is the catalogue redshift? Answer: 0.791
